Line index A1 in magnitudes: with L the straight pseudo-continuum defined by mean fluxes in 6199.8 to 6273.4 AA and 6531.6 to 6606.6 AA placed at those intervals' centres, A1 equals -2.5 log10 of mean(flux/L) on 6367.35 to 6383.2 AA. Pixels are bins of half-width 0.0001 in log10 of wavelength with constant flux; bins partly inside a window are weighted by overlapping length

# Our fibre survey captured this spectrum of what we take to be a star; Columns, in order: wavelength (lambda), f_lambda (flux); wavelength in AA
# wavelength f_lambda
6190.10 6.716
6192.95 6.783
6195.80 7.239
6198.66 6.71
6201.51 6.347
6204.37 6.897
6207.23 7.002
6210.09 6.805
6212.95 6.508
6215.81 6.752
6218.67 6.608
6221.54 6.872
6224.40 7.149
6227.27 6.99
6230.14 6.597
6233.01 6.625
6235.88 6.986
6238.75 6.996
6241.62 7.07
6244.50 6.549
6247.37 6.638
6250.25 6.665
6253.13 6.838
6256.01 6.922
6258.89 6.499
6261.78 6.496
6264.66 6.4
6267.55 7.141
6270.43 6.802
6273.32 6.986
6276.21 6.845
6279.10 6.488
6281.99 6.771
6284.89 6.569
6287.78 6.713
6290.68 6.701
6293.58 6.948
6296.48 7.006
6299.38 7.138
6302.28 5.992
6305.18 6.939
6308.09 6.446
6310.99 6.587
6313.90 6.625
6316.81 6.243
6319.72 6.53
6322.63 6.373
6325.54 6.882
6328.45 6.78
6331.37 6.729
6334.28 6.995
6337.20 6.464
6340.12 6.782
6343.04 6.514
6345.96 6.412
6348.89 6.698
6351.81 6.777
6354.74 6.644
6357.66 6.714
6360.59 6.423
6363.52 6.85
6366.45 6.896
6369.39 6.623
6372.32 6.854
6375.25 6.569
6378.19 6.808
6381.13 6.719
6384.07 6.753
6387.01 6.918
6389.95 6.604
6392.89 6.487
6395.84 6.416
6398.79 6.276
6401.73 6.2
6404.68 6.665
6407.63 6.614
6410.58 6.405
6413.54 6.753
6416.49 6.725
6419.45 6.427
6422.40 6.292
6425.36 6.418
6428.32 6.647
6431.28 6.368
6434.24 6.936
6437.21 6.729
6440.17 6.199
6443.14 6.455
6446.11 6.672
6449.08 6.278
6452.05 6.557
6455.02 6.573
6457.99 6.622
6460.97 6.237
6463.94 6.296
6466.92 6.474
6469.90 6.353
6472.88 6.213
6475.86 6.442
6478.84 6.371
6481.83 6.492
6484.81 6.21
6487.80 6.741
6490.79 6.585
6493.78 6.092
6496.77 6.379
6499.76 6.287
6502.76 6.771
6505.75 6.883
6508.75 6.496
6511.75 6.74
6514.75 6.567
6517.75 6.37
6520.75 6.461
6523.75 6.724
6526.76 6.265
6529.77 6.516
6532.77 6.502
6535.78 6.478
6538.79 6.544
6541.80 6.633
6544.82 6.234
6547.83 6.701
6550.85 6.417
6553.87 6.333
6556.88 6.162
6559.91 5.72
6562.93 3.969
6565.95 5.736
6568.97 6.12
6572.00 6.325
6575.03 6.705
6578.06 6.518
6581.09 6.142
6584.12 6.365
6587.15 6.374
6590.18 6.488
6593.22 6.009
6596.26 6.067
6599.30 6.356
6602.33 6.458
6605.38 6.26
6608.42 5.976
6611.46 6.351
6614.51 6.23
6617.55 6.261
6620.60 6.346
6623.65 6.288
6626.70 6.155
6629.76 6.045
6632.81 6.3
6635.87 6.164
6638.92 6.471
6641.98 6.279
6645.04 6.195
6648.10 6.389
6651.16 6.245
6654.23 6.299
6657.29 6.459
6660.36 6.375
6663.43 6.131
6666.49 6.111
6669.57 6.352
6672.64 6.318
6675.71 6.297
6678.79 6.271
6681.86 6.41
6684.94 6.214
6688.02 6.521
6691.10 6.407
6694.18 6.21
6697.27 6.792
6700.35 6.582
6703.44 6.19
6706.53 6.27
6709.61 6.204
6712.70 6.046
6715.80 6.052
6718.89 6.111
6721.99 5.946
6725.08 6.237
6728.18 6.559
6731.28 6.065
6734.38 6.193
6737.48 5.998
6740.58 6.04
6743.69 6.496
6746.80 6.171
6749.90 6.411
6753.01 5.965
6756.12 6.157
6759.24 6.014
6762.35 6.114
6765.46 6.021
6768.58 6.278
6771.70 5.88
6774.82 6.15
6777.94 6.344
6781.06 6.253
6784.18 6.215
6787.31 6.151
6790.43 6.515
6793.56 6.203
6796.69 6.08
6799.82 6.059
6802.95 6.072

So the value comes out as -0.03 mag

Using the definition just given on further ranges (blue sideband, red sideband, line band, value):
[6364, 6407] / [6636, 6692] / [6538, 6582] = 0.05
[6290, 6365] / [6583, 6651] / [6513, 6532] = -0.02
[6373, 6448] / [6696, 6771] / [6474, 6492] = 0.00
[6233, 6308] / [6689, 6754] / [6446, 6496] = 0.02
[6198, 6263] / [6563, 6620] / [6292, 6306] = -0.02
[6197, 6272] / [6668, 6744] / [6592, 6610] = 0.03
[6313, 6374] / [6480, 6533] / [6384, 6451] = 0.01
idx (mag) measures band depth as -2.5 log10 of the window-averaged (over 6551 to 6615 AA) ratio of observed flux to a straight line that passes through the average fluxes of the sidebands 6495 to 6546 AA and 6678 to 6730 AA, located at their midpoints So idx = 0.05 mag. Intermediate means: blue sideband 6.52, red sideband 6.29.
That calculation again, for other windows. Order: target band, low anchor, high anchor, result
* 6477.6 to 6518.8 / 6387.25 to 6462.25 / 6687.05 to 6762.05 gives -0.010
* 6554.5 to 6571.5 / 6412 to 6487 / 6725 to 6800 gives 0.134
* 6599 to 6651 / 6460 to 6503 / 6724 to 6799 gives 0.003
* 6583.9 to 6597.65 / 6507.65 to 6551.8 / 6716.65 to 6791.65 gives 0.029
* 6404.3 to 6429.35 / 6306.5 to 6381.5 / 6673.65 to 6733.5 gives 0.006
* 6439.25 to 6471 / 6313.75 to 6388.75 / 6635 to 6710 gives 0.022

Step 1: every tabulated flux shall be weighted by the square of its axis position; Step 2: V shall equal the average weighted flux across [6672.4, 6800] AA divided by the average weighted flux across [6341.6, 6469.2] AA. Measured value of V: 1.0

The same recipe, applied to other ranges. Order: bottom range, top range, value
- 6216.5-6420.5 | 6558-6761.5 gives 1.03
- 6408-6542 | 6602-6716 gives 1.02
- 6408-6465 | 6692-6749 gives 1.04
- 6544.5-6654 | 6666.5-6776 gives 1.04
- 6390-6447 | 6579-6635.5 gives 1.02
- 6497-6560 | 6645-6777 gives 1.02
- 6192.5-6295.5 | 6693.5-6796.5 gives 1.07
